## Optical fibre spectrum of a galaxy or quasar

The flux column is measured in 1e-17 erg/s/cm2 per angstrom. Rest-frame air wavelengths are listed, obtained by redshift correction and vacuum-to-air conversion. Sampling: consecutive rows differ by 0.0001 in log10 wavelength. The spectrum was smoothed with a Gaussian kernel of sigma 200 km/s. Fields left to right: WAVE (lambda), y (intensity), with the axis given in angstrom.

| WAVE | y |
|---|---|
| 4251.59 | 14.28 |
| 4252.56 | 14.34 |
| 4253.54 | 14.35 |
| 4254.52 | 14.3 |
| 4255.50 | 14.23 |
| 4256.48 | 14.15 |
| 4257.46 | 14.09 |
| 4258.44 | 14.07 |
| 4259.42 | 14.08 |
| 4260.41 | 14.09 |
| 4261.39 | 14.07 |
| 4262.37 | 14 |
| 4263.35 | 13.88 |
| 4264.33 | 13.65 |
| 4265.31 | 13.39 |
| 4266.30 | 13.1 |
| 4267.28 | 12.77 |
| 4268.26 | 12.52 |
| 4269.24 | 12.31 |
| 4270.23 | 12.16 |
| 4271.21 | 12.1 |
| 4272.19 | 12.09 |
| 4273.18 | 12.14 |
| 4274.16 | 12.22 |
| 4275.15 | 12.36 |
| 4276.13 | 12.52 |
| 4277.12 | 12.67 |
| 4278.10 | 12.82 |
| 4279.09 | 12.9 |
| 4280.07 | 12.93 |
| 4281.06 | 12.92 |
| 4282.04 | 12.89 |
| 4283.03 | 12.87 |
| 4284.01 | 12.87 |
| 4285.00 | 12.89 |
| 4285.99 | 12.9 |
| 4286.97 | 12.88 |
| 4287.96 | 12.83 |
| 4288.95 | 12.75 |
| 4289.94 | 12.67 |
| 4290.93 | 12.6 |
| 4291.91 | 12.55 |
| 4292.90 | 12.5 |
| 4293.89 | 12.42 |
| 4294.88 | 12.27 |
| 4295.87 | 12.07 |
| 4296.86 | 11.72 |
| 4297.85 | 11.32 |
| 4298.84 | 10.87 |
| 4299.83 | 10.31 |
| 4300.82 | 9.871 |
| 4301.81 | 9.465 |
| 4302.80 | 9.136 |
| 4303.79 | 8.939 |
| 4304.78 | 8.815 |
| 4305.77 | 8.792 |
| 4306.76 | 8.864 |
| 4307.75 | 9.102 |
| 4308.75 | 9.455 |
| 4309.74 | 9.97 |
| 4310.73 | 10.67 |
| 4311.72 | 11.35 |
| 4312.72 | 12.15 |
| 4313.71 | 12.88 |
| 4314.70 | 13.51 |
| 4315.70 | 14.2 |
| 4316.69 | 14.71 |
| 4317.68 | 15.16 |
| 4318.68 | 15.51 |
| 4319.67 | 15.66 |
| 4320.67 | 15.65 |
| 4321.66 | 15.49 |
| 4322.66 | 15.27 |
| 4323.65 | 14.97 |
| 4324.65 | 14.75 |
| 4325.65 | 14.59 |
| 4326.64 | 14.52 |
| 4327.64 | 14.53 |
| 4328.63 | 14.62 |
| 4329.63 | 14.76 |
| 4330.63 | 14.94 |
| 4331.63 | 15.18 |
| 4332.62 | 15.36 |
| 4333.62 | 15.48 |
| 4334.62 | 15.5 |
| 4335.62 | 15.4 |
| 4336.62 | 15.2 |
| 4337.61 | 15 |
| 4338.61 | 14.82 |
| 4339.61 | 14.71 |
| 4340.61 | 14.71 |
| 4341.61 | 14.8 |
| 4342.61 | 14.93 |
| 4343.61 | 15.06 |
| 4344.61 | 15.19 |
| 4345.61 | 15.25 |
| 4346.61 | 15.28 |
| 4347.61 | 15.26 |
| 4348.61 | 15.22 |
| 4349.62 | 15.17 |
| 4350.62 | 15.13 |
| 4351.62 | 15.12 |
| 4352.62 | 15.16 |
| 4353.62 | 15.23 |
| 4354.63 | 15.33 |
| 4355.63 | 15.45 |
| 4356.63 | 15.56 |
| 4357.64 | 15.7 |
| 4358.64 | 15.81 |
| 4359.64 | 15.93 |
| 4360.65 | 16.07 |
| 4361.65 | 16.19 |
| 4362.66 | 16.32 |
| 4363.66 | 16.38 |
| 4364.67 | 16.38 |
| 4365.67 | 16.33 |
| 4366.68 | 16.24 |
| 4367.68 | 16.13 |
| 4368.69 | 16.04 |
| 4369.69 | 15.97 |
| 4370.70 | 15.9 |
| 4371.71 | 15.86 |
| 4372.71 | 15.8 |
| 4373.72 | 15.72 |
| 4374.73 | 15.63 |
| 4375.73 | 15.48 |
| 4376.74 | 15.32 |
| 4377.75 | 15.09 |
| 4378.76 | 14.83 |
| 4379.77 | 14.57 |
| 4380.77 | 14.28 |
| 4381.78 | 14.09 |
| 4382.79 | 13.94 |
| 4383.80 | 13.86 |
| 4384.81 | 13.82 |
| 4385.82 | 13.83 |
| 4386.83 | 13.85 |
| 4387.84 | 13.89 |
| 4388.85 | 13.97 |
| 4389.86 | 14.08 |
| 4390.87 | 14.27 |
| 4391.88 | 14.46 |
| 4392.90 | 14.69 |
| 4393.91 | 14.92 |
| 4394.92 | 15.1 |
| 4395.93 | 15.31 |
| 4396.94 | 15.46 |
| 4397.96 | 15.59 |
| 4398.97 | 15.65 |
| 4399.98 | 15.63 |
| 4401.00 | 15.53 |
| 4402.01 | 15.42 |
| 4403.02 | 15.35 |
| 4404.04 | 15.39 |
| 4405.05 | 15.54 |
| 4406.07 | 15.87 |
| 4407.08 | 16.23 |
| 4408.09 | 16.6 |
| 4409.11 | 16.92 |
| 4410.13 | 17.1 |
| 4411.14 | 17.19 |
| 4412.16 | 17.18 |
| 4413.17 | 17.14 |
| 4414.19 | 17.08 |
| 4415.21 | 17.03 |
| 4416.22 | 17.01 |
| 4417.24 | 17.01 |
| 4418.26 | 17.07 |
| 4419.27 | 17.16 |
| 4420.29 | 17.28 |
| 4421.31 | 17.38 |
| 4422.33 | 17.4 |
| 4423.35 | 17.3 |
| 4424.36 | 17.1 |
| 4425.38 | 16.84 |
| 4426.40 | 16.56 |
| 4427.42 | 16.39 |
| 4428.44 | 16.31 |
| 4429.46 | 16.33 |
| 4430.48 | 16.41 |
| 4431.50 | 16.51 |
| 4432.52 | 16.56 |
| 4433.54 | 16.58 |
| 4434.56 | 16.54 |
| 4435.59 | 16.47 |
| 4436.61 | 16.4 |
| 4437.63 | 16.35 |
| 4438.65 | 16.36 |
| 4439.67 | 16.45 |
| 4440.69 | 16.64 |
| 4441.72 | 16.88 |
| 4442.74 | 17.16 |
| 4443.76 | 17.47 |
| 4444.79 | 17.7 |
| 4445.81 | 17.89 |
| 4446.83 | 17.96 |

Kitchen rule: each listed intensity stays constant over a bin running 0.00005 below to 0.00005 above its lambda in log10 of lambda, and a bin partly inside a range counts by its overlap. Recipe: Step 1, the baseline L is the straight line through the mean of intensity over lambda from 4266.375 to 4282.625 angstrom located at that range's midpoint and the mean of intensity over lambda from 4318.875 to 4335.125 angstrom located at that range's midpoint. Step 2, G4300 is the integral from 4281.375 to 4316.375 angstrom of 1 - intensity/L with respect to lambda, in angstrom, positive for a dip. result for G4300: 5.59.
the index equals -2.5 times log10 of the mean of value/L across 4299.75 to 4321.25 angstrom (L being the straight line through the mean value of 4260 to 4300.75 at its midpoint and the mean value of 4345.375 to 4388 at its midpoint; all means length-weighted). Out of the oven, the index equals 0.17 mag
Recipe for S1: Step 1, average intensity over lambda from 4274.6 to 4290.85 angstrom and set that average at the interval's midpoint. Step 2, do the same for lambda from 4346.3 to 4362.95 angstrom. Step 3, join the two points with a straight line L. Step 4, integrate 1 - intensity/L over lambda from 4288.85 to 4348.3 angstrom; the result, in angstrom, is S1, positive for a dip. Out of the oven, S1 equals 4.0 angstrom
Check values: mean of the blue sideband 12.8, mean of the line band 13.2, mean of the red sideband 15.5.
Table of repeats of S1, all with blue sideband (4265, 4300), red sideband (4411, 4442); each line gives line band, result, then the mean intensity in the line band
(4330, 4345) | -1.0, 15.1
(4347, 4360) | -0.7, 15.4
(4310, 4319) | 0.1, 13.2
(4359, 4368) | -0.8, 16.2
